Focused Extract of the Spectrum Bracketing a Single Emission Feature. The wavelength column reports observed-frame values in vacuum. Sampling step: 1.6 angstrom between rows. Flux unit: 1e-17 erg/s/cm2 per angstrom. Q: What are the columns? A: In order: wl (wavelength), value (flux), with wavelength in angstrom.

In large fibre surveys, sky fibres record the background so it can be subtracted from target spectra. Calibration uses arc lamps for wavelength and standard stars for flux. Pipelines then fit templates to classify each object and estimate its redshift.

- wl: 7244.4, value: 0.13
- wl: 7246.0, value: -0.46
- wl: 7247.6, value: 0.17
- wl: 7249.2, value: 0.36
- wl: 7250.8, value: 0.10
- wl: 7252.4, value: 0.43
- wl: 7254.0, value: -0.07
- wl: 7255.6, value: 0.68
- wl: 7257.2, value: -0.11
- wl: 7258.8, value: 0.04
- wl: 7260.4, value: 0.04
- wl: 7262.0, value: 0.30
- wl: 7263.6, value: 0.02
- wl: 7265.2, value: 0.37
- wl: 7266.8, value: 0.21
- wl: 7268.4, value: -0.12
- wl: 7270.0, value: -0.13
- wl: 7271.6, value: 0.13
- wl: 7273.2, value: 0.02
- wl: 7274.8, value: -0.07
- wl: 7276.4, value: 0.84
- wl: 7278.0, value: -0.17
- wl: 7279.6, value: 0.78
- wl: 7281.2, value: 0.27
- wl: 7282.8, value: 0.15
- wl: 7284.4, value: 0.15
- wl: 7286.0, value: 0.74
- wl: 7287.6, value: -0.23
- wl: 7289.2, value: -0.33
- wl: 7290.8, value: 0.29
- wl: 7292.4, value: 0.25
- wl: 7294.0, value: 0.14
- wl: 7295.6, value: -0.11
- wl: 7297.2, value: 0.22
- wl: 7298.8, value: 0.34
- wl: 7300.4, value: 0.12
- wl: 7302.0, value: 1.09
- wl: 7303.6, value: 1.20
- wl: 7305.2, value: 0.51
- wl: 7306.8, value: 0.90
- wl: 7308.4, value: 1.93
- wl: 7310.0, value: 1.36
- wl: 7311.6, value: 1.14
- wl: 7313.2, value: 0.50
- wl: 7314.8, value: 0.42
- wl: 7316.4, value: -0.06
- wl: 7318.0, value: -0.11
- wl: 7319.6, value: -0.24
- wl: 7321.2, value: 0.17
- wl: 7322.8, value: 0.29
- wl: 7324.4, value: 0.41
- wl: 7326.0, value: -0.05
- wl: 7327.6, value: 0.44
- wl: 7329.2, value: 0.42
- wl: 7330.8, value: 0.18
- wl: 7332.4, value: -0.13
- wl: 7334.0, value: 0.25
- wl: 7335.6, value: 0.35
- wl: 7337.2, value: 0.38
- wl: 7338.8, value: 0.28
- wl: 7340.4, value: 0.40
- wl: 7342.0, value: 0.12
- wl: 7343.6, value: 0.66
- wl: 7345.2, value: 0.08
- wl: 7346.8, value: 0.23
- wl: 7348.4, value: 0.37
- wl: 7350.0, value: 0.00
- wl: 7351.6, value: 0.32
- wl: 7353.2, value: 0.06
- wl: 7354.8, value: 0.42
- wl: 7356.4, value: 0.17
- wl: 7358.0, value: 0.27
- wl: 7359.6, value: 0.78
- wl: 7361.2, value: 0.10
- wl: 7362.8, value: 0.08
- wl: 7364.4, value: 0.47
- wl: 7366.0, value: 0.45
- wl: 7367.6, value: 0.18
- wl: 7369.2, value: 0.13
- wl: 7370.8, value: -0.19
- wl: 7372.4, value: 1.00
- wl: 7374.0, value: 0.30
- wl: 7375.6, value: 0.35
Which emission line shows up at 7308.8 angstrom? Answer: [O II] 3727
